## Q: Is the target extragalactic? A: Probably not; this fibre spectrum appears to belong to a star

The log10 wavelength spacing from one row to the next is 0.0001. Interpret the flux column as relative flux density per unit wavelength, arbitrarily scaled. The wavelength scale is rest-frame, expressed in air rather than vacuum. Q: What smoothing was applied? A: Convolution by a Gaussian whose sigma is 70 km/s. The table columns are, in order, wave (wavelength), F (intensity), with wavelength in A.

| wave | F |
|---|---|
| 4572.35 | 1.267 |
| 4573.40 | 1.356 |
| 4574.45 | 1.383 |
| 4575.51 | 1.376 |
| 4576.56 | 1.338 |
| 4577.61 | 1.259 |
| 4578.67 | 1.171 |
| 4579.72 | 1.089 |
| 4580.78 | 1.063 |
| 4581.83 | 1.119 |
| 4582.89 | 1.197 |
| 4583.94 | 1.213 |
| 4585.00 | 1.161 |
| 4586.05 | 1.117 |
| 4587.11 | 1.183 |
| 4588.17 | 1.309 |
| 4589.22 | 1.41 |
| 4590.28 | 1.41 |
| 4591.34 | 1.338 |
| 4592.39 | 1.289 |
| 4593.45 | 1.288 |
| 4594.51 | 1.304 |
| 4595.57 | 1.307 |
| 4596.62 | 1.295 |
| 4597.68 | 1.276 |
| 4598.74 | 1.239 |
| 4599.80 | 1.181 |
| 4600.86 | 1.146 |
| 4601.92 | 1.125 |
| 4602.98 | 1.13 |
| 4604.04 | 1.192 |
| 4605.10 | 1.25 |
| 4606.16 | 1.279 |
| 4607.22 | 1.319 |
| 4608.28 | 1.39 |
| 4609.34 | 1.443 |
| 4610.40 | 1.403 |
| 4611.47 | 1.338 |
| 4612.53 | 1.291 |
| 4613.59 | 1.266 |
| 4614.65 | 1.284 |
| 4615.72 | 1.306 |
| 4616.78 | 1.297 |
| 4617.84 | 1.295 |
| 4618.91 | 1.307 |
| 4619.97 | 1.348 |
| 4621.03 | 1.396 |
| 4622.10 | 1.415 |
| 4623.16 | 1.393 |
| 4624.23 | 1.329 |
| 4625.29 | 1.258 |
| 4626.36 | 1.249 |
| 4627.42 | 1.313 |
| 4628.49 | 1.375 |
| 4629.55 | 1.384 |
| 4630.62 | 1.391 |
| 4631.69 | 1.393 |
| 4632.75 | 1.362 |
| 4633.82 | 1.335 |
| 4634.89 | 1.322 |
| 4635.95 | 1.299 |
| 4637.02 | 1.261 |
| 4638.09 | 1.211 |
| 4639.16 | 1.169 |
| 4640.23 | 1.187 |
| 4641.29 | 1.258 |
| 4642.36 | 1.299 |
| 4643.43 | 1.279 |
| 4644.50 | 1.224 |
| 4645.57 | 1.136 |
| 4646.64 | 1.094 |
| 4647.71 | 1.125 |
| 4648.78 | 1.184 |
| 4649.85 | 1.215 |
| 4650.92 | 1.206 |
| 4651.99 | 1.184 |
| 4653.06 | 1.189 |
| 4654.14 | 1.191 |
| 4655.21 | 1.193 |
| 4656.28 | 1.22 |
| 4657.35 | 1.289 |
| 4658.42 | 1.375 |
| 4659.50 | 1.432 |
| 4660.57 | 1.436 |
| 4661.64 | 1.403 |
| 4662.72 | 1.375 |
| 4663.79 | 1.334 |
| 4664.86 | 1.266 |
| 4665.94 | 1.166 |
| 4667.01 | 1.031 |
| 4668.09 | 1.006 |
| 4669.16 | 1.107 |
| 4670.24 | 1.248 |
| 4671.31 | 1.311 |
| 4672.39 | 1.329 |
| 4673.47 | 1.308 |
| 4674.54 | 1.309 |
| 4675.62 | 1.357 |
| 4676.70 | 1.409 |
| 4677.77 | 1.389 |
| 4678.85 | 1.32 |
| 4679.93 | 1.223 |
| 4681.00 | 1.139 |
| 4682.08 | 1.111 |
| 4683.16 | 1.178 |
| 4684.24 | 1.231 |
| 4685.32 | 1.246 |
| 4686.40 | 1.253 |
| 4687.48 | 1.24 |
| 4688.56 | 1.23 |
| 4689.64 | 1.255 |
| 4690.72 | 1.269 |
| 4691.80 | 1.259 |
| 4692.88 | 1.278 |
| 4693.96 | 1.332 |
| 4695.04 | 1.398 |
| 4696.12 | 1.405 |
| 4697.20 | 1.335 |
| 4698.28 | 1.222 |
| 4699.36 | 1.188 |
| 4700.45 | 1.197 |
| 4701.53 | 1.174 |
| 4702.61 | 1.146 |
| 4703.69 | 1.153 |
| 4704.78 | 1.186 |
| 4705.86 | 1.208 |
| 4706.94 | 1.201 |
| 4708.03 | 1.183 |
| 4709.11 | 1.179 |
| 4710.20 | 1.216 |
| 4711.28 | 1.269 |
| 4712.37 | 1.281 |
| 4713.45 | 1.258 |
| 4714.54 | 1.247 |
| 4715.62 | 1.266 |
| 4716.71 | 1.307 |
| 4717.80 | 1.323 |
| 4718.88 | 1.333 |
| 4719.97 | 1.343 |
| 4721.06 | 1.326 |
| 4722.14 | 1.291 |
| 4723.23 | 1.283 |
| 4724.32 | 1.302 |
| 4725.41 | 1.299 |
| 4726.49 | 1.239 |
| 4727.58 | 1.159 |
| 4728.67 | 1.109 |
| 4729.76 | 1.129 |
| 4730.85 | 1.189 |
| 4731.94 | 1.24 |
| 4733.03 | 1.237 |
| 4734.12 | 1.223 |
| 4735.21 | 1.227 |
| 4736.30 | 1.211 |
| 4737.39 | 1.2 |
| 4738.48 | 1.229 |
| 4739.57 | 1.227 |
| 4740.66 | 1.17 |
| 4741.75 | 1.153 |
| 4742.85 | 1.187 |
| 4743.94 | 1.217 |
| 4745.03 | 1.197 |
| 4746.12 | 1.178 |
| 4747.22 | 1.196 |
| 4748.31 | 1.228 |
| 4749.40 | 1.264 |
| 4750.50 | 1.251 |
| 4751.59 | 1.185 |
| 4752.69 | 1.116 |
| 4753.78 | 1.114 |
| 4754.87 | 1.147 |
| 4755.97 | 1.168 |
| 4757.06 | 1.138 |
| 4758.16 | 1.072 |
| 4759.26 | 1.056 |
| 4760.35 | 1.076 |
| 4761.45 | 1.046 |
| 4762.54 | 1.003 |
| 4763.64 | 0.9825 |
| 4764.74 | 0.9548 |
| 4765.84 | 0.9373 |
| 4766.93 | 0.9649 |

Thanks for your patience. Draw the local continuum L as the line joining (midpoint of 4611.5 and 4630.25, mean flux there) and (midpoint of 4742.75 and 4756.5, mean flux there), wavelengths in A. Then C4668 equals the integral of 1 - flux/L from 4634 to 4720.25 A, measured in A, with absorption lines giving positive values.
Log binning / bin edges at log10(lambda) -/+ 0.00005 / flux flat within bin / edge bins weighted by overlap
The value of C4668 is 1.1 A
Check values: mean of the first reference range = 1.33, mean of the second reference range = 1.19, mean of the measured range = 1.25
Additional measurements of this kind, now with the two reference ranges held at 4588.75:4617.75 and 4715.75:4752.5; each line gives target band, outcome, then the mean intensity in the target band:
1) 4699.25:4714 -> 0.5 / 1.2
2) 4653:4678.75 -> -0.4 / 1.28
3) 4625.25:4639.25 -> -0.4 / 1.31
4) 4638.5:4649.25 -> 0.6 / 1.2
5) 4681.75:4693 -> 0.2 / 1.23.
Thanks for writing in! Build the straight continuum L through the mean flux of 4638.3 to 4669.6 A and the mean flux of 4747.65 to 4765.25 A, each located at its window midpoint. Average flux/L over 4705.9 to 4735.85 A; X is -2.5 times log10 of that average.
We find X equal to -0.08 mag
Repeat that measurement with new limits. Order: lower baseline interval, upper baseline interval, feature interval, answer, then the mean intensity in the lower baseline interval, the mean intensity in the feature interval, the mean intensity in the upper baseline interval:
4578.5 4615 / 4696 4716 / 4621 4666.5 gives -0.035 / 1.25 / 1.28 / 1.22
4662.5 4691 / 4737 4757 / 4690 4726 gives -0.038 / 1.24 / 1.26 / 1.19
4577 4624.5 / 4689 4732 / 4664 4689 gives 0.017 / 1.27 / 1.24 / 1.25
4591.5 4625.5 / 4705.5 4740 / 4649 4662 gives -0.001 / 1.29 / 1.27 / 1.24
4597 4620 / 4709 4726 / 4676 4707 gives 0.029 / 1.28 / 1.25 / 1.29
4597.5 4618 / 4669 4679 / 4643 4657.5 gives 0.094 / 1.27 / 1.19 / 1.32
